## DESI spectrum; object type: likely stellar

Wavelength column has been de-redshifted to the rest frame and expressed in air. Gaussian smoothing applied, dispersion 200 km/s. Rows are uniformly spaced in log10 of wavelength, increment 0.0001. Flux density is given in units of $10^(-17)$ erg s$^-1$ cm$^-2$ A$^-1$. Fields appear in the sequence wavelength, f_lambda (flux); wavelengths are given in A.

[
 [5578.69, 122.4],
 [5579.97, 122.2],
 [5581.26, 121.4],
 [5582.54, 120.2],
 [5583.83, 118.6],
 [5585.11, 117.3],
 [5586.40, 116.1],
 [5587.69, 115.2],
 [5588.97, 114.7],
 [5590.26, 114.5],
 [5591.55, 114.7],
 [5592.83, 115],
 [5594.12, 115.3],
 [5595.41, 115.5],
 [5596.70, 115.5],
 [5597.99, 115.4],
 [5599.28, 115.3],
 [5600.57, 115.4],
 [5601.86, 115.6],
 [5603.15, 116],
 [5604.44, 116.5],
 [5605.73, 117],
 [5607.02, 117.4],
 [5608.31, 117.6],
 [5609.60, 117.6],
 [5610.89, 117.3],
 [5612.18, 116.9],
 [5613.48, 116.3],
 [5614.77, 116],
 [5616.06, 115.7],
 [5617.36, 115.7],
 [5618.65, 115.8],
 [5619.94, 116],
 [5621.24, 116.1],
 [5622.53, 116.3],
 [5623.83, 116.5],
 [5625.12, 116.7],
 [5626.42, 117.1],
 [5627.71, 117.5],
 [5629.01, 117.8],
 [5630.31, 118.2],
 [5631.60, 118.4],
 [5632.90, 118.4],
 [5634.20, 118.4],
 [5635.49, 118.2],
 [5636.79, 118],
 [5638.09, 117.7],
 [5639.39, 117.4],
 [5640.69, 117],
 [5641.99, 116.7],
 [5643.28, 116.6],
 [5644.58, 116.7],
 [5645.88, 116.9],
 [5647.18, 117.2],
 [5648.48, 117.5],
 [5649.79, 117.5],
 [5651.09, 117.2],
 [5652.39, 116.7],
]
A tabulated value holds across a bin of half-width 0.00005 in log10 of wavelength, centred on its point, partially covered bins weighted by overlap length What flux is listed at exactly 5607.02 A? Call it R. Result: 117.4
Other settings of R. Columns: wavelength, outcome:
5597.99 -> 115.4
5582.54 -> 120.2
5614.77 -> 116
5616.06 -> 115.7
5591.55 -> 114.7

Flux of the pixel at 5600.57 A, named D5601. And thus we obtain 115.4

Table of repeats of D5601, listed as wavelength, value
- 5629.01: 117.8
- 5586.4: 116.1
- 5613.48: 116.3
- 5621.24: 116.1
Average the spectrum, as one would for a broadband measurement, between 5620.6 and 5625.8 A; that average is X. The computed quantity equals 116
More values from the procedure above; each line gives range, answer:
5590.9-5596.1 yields 115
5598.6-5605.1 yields 116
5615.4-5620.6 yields 116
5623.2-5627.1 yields 117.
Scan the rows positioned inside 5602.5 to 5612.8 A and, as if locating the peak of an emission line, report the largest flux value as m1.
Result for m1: 117.6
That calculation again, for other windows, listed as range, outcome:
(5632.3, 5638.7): 118.4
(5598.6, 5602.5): 115.6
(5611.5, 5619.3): 116.9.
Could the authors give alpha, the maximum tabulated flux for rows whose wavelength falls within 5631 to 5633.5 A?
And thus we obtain 118.4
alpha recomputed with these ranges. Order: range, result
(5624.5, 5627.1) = 117.1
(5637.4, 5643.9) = 117.7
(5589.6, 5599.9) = 115.5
